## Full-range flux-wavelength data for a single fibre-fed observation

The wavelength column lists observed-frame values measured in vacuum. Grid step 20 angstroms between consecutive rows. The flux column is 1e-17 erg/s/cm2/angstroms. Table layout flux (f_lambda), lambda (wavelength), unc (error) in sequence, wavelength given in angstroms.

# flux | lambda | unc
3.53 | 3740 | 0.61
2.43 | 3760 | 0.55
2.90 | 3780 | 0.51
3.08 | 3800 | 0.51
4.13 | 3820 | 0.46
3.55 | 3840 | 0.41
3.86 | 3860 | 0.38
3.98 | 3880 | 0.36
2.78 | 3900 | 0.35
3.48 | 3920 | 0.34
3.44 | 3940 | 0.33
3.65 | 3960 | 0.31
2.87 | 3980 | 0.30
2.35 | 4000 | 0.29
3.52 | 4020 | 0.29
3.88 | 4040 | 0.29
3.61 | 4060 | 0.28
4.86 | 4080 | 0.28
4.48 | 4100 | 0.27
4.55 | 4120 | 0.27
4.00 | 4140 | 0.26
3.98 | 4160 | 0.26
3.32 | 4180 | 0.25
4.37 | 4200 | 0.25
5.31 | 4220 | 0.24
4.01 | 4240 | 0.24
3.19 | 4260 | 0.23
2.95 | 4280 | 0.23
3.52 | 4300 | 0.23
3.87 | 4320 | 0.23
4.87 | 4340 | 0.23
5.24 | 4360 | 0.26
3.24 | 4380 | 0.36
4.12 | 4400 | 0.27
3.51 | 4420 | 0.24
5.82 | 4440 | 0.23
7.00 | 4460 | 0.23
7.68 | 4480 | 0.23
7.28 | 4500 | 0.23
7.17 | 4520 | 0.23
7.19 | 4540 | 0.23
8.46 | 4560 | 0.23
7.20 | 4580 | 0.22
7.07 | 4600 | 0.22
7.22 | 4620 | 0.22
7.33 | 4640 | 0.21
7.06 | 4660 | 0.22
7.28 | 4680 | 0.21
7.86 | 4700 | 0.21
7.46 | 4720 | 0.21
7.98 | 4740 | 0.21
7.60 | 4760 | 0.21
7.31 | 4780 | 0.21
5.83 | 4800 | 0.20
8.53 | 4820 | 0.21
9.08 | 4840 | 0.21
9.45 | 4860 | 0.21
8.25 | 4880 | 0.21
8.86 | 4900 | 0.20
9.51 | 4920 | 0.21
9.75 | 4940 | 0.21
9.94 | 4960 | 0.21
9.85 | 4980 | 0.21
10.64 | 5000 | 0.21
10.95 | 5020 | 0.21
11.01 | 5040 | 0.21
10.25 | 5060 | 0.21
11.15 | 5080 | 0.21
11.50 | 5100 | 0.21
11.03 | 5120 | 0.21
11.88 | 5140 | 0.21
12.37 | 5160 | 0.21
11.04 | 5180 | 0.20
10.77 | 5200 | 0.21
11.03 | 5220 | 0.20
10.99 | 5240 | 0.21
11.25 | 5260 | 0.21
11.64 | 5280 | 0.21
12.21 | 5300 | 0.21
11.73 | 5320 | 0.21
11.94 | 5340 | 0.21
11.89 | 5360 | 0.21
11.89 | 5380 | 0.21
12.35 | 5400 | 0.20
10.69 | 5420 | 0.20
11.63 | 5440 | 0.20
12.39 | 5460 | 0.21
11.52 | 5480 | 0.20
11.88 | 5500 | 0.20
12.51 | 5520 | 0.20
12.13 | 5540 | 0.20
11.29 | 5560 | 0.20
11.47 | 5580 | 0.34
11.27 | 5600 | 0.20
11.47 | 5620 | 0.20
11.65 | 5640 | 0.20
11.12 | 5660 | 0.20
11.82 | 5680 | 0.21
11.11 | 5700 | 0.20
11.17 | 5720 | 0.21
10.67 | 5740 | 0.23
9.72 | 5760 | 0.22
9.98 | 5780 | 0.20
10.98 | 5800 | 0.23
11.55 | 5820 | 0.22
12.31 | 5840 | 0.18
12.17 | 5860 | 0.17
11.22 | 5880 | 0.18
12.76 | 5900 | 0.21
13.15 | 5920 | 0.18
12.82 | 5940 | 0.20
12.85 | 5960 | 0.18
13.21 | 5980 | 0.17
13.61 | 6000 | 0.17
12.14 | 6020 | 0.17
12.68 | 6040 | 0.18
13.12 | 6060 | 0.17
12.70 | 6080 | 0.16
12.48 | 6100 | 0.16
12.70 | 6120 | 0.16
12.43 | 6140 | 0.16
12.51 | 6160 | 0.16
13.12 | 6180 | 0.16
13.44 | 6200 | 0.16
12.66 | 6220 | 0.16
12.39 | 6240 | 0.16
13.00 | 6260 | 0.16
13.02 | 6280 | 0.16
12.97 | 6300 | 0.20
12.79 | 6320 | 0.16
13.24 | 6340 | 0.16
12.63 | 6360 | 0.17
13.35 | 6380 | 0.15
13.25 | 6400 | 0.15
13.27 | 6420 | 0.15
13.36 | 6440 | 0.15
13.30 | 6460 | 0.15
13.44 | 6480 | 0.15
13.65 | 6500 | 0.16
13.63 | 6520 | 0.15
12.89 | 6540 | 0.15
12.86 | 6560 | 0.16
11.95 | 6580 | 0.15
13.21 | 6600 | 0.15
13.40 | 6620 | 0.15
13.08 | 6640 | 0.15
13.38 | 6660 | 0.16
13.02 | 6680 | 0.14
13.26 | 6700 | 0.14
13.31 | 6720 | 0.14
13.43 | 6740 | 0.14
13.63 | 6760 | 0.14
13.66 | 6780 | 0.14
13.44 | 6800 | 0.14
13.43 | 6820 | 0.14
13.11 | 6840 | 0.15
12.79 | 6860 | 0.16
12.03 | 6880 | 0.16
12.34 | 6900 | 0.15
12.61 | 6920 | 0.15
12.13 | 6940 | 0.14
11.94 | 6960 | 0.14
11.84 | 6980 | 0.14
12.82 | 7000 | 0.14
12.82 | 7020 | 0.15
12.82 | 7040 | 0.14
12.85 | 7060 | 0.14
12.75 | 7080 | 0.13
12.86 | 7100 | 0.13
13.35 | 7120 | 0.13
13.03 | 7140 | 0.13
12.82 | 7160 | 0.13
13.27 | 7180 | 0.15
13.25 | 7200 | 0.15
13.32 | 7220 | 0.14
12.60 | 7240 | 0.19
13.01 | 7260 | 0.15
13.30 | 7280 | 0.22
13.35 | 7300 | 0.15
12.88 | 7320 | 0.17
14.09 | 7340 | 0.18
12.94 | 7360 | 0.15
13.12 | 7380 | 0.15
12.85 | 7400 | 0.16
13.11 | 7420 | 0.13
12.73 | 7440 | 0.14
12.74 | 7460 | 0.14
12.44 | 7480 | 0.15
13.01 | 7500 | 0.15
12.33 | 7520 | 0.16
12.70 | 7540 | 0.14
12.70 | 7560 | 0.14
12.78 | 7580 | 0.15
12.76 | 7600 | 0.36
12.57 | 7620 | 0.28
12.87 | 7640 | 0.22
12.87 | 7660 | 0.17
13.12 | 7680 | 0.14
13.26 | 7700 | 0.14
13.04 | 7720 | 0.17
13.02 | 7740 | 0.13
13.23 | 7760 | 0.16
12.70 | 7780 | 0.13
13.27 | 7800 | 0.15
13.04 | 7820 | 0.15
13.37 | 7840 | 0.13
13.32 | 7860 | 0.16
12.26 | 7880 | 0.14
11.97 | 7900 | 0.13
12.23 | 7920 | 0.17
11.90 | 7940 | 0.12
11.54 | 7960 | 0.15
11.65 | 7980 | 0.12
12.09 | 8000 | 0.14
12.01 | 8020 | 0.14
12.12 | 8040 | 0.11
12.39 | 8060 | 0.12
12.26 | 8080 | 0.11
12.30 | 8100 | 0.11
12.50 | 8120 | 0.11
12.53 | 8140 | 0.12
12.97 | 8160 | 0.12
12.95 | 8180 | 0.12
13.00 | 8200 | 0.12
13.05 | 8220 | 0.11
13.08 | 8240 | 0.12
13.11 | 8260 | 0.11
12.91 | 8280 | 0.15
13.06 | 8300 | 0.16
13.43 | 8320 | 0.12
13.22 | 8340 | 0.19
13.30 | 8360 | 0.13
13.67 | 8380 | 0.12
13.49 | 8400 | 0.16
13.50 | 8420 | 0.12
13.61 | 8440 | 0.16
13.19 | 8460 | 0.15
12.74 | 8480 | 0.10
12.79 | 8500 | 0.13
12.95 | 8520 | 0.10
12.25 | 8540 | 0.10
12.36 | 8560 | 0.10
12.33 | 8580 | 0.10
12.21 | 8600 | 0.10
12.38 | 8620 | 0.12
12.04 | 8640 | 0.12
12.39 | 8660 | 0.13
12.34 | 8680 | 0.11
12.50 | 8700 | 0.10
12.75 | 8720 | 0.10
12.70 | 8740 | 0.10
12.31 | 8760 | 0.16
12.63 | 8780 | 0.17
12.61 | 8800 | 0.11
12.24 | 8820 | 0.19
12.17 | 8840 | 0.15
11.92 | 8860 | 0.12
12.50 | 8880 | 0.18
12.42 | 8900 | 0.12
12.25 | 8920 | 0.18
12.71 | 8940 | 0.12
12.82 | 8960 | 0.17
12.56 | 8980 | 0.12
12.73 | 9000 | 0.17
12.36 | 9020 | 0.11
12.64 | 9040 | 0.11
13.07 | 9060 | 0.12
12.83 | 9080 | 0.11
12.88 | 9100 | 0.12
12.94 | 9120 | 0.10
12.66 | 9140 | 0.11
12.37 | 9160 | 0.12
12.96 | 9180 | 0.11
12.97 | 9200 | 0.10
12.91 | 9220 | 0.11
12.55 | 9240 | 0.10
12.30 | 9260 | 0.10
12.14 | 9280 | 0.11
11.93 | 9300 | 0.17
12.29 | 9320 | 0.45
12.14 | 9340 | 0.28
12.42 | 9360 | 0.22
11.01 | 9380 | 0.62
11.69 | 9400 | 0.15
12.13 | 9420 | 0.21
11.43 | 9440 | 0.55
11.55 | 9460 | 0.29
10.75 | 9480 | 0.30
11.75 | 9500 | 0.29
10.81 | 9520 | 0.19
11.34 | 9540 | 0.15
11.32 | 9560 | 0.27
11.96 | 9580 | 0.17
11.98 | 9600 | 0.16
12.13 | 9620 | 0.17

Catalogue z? 0.115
